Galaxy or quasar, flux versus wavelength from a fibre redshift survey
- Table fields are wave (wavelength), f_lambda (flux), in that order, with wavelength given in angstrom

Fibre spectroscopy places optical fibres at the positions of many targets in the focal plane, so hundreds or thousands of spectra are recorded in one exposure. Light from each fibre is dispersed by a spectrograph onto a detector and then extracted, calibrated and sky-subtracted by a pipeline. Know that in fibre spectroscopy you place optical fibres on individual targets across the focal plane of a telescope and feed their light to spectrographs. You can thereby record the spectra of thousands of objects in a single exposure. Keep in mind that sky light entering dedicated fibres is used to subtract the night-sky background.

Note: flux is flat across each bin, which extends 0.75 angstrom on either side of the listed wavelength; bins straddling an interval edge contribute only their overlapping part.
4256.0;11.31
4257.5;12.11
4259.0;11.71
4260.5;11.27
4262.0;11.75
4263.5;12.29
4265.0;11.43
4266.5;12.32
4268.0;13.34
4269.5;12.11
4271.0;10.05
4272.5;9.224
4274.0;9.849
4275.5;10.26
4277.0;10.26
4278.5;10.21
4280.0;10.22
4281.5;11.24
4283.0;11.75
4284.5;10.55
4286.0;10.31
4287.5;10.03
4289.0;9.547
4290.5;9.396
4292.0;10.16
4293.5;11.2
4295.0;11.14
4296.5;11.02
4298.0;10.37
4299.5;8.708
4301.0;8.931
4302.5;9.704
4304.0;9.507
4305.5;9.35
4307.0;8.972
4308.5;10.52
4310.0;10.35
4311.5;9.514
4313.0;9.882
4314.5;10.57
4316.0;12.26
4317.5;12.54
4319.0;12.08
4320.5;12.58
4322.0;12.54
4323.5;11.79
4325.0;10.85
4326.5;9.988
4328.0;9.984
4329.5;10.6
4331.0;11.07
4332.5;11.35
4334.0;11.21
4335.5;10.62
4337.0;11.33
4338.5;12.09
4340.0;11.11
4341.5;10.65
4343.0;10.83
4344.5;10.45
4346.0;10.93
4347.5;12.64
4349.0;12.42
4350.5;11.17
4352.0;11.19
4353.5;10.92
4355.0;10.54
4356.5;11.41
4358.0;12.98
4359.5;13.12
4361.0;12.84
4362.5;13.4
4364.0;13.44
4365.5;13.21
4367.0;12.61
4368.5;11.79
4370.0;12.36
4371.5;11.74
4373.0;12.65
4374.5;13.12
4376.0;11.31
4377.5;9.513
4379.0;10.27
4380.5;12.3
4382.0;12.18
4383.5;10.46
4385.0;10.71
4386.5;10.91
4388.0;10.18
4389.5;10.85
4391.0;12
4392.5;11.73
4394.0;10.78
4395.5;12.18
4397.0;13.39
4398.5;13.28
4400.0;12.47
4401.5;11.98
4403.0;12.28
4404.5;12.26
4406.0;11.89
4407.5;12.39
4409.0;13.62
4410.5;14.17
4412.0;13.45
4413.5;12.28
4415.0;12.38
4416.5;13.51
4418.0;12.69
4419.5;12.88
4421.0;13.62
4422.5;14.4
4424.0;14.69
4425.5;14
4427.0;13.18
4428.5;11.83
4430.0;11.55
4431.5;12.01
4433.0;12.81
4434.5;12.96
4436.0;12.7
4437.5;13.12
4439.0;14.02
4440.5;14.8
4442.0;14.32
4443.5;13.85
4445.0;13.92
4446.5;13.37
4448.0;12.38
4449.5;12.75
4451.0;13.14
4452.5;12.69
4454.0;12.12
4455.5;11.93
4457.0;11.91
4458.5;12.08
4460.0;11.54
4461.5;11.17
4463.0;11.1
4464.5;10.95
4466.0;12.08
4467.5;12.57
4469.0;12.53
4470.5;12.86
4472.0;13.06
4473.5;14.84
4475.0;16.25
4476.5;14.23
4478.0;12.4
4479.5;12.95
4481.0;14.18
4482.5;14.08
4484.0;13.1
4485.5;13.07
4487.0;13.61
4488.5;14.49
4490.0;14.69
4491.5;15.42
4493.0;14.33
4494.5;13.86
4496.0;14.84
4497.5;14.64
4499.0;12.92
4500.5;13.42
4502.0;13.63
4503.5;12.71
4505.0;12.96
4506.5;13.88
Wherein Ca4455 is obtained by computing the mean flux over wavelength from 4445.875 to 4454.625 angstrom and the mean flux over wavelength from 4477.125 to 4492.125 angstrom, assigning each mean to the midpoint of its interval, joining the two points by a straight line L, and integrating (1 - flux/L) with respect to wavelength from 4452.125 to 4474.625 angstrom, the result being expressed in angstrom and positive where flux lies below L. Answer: 1.47 angstrom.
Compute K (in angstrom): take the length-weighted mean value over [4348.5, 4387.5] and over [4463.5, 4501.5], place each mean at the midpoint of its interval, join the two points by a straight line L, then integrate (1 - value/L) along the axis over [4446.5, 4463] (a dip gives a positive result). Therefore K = 1.3 angstrom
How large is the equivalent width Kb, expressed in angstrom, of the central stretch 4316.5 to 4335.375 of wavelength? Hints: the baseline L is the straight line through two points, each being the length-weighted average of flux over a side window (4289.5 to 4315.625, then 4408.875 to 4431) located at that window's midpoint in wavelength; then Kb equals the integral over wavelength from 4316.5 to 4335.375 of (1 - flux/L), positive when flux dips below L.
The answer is -1.34 angstrom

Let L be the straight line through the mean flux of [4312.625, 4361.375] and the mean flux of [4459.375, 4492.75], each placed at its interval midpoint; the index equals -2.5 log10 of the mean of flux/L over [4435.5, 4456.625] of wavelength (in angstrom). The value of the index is -0.03 mag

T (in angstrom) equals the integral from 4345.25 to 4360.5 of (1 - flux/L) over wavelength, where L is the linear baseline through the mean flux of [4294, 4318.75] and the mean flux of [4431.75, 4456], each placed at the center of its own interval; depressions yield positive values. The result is -0.7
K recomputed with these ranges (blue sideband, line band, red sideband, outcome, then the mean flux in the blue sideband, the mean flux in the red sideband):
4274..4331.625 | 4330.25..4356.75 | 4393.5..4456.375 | 0.3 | 10.5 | 13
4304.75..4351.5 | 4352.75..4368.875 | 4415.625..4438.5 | -0.9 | 11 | 13.1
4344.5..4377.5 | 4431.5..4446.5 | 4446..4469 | -1.7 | 12.1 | 12.1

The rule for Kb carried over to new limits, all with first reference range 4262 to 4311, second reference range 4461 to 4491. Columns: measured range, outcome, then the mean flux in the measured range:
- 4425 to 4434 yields 0.0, 12.5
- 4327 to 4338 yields 0.2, 10.9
